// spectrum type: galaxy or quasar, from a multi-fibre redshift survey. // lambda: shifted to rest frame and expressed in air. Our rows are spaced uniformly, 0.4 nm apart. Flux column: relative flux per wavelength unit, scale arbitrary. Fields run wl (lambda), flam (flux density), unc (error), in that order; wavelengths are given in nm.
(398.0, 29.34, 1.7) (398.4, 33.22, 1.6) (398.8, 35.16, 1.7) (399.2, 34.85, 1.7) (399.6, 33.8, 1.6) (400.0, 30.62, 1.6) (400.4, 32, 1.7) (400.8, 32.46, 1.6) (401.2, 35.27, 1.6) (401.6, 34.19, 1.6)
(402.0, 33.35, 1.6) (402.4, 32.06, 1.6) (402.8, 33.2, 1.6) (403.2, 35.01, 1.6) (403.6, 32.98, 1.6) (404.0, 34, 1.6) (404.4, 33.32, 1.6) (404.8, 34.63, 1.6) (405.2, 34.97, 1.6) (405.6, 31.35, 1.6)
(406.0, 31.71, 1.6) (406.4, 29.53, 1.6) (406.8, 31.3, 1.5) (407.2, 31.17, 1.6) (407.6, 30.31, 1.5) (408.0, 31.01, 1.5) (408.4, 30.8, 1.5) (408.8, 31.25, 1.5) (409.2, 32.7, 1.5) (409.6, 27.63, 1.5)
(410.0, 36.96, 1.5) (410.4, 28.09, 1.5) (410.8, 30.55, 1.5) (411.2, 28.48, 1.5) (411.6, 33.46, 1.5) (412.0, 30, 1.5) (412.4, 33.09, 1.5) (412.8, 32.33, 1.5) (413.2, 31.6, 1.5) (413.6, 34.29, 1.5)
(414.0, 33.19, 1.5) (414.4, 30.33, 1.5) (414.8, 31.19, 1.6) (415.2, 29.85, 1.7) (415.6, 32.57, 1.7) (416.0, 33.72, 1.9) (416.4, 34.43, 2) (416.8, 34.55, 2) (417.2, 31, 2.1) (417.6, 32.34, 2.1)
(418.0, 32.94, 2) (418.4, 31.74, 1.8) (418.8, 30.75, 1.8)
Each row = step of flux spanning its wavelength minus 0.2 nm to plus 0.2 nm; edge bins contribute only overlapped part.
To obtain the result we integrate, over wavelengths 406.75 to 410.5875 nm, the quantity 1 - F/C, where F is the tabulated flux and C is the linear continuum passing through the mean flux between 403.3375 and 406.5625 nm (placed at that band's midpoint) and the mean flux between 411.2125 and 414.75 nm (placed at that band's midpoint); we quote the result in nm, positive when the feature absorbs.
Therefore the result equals 0.162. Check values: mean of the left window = 32.9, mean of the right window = 32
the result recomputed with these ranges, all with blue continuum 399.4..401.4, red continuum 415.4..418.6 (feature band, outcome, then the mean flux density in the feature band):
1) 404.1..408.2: 0.109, 32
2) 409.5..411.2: 0.112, 30.7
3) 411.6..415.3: 0.111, 31.9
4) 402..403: 0.002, 32.8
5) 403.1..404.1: -0.032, 33.9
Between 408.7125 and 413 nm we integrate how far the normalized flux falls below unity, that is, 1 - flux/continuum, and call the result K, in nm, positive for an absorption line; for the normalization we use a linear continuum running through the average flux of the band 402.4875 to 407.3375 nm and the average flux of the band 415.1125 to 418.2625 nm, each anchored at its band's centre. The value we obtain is 0.19 nm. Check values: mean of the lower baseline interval 32.8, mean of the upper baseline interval 32.8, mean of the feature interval 31.3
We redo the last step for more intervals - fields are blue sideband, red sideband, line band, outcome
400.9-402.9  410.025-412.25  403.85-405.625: -0.064 nm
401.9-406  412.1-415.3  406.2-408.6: 0.162 nm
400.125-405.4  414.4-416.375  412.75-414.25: -0.031 nm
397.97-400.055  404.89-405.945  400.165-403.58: -0.019 nm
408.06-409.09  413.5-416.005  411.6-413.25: -0.016 nm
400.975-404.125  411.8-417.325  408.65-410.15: 0.042 nm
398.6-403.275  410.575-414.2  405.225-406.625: 0.059 nm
